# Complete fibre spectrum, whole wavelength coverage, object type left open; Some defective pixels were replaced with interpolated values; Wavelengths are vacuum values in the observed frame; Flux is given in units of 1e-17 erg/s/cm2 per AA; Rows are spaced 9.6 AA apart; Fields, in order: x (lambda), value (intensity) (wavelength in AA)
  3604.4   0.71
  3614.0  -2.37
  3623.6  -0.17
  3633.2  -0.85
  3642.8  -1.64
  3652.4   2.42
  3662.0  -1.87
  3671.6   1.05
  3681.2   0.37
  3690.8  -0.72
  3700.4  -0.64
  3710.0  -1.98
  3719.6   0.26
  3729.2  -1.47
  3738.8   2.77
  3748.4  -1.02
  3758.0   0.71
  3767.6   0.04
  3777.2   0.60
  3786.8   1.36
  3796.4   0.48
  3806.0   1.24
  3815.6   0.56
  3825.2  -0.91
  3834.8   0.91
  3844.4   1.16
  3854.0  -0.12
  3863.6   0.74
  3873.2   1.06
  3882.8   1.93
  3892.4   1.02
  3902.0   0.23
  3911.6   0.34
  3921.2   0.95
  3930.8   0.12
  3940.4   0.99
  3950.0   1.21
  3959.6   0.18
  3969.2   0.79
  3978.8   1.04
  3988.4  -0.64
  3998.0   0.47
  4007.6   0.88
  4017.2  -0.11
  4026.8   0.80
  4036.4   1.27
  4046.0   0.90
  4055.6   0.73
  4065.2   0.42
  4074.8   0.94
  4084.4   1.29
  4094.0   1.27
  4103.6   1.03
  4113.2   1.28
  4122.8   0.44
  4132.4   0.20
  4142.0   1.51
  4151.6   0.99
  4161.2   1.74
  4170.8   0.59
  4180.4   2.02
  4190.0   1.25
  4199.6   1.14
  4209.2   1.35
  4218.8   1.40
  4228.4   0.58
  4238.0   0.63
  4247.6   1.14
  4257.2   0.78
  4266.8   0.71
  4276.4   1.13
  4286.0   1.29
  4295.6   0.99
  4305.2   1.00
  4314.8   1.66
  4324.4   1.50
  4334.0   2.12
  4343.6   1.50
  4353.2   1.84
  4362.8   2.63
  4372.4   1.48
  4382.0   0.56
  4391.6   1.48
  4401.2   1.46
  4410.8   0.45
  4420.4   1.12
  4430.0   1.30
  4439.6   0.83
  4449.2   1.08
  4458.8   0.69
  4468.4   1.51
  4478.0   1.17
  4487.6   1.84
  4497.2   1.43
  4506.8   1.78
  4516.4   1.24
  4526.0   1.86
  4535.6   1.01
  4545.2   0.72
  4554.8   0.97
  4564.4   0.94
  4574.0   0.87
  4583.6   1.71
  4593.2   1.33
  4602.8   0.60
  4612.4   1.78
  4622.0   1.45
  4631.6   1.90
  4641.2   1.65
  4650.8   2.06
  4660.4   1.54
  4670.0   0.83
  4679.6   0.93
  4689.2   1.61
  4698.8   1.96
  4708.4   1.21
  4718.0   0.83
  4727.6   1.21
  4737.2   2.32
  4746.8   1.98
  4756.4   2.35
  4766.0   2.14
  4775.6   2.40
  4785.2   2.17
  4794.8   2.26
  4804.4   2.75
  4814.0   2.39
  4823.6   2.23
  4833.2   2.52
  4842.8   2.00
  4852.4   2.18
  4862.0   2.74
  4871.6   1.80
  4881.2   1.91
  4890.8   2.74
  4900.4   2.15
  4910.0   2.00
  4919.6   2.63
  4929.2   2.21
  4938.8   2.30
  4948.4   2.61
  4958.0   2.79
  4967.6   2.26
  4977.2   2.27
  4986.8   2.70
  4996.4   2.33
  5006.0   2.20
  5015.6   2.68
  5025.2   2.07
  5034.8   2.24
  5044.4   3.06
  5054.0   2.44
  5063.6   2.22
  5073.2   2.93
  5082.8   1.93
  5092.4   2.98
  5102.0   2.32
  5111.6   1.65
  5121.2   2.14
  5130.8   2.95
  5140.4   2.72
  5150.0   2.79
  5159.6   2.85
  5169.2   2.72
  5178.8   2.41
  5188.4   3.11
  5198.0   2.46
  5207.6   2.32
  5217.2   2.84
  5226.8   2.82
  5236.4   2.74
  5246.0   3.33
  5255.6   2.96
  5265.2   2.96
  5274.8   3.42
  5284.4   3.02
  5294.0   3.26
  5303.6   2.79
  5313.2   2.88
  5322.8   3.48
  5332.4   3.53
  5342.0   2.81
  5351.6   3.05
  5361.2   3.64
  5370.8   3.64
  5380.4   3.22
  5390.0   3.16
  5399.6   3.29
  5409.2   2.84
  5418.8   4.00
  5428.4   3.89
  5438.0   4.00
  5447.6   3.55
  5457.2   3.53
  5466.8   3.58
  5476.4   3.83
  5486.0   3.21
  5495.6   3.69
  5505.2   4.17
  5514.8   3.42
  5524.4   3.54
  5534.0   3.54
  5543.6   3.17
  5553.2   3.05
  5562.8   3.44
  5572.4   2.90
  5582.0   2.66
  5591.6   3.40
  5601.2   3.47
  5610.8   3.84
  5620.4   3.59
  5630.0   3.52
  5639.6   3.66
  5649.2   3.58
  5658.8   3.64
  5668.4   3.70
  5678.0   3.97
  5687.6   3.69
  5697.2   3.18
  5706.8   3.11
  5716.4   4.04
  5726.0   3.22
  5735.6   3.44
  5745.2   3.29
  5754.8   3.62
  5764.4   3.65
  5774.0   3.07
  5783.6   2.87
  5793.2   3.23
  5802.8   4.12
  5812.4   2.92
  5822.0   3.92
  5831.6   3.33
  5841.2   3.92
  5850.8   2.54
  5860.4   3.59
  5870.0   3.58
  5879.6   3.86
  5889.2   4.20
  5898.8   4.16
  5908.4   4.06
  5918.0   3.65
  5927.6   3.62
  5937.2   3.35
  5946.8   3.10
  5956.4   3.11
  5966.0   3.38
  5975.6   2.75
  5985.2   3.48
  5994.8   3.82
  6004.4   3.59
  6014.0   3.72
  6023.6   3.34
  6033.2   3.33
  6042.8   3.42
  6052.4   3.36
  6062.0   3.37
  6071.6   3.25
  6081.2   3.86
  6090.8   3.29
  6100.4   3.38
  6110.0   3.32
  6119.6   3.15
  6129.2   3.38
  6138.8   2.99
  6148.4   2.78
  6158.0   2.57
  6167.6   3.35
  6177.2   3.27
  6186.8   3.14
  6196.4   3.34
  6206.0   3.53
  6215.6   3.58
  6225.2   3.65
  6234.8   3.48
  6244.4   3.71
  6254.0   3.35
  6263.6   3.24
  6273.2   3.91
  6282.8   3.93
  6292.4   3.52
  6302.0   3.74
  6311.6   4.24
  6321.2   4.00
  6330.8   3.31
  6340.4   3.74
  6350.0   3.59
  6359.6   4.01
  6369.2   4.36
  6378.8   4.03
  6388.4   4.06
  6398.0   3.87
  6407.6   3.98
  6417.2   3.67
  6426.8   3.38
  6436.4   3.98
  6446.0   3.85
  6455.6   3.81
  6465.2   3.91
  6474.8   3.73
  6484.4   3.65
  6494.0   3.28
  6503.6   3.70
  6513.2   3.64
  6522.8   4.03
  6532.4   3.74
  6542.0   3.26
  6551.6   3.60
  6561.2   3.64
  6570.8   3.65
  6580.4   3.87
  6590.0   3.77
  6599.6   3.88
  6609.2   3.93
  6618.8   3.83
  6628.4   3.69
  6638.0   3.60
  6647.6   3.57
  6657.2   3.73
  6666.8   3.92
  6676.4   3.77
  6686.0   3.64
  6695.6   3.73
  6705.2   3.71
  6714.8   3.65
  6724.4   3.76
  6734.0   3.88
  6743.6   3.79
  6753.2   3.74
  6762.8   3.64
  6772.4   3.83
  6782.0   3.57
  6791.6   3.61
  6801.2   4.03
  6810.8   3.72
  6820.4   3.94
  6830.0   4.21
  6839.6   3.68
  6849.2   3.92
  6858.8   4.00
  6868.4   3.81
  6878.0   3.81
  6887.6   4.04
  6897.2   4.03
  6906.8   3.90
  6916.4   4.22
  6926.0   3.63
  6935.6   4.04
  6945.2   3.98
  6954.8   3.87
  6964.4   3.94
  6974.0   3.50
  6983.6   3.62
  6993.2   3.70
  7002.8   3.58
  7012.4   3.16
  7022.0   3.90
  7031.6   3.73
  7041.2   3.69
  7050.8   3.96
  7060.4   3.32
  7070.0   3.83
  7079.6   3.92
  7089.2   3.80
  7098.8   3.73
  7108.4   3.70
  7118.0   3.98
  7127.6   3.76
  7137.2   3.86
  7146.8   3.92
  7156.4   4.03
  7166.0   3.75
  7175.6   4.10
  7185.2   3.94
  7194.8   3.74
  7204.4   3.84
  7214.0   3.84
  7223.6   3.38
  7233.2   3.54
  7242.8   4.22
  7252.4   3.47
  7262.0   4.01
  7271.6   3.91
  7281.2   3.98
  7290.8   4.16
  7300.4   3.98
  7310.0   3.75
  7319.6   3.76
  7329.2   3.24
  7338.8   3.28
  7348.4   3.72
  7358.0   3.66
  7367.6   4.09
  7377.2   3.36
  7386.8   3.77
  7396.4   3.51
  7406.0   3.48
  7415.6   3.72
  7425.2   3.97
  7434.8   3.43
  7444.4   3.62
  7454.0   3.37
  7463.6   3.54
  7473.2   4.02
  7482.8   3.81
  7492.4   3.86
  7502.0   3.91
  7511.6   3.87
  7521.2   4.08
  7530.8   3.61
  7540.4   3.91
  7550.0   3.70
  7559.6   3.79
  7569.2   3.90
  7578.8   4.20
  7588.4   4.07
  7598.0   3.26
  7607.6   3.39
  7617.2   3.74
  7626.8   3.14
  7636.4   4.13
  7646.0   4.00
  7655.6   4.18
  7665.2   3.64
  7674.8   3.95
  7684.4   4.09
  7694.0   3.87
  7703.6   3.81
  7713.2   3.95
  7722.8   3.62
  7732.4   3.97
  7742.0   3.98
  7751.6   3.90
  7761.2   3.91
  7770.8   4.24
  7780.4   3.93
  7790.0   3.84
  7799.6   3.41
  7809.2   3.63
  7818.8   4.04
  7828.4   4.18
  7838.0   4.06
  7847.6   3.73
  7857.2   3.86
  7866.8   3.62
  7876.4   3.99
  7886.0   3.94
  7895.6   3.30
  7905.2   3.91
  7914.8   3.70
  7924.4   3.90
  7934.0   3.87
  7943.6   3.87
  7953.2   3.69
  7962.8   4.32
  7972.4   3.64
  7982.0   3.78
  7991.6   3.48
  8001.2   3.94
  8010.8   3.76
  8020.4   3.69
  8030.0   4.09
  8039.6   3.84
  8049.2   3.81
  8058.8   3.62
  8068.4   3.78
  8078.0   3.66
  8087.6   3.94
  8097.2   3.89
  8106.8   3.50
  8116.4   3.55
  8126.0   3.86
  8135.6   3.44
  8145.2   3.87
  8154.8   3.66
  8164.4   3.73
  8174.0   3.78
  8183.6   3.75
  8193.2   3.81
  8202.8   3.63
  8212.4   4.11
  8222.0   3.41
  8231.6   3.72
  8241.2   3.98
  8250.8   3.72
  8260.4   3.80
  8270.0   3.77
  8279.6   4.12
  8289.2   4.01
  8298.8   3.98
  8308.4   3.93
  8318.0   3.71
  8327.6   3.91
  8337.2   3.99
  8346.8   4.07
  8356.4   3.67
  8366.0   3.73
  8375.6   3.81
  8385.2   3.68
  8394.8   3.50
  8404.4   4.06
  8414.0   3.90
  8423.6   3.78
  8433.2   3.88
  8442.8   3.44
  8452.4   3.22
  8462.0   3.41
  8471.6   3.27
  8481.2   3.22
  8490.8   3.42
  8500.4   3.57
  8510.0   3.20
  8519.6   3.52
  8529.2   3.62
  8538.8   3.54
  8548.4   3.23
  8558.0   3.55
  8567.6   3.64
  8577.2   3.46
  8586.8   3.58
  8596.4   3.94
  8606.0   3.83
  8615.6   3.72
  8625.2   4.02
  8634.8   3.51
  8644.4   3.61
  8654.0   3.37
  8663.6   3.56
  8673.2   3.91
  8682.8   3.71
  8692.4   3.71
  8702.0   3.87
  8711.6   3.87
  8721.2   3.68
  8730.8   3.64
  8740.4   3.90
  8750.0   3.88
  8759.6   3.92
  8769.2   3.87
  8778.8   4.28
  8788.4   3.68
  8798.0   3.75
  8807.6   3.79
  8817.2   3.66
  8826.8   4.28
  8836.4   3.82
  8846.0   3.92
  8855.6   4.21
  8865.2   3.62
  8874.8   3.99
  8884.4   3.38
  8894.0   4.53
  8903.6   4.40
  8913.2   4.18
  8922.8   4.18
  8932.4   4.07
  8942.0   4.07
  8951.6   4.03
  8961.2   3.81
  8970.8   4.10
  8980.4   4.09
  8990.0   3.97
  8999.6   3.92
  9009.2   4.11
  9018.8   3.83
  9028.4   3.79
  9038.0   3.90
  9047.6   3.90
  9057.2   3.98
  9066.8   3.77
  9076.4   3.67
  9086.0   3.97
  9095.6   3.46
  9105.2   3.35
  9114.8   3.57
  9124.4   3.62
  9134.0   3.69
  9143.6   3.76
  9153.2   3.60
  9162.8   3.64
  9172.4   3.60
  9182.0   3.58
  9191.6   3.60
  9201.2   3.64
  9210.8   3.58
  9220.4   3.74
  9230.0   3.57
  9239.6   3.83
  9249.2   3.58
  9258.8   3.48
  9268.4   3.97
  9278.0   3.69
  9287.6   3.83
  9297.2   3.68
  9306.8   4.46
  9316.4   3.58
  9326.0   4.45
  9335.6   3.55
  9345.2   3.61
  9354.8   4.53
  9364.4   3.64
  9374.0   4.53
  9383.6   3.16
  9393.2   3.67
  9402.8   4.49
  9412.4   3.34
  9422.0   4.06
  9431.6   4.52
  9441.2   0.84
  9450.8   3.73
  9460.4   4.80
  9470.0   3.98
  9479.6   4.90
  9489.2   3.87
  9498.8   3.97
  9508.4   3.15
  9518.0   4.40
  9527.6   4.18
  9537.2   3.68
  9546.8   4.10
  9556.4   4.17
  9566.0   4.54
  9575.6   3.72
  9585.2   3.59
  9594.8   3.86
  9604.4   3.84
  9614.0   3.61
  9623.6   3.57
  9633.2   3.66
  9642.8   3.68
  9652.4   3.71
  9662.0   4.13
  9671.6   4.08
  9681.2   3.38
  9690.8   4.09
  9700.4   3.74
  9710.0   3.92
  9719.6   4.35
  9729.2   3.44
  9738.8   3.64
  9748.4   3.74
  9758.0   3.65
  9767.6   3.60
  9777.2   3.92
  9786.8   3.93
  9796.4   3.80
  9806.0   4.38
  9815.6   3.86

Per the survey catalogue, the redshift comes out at 0.188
